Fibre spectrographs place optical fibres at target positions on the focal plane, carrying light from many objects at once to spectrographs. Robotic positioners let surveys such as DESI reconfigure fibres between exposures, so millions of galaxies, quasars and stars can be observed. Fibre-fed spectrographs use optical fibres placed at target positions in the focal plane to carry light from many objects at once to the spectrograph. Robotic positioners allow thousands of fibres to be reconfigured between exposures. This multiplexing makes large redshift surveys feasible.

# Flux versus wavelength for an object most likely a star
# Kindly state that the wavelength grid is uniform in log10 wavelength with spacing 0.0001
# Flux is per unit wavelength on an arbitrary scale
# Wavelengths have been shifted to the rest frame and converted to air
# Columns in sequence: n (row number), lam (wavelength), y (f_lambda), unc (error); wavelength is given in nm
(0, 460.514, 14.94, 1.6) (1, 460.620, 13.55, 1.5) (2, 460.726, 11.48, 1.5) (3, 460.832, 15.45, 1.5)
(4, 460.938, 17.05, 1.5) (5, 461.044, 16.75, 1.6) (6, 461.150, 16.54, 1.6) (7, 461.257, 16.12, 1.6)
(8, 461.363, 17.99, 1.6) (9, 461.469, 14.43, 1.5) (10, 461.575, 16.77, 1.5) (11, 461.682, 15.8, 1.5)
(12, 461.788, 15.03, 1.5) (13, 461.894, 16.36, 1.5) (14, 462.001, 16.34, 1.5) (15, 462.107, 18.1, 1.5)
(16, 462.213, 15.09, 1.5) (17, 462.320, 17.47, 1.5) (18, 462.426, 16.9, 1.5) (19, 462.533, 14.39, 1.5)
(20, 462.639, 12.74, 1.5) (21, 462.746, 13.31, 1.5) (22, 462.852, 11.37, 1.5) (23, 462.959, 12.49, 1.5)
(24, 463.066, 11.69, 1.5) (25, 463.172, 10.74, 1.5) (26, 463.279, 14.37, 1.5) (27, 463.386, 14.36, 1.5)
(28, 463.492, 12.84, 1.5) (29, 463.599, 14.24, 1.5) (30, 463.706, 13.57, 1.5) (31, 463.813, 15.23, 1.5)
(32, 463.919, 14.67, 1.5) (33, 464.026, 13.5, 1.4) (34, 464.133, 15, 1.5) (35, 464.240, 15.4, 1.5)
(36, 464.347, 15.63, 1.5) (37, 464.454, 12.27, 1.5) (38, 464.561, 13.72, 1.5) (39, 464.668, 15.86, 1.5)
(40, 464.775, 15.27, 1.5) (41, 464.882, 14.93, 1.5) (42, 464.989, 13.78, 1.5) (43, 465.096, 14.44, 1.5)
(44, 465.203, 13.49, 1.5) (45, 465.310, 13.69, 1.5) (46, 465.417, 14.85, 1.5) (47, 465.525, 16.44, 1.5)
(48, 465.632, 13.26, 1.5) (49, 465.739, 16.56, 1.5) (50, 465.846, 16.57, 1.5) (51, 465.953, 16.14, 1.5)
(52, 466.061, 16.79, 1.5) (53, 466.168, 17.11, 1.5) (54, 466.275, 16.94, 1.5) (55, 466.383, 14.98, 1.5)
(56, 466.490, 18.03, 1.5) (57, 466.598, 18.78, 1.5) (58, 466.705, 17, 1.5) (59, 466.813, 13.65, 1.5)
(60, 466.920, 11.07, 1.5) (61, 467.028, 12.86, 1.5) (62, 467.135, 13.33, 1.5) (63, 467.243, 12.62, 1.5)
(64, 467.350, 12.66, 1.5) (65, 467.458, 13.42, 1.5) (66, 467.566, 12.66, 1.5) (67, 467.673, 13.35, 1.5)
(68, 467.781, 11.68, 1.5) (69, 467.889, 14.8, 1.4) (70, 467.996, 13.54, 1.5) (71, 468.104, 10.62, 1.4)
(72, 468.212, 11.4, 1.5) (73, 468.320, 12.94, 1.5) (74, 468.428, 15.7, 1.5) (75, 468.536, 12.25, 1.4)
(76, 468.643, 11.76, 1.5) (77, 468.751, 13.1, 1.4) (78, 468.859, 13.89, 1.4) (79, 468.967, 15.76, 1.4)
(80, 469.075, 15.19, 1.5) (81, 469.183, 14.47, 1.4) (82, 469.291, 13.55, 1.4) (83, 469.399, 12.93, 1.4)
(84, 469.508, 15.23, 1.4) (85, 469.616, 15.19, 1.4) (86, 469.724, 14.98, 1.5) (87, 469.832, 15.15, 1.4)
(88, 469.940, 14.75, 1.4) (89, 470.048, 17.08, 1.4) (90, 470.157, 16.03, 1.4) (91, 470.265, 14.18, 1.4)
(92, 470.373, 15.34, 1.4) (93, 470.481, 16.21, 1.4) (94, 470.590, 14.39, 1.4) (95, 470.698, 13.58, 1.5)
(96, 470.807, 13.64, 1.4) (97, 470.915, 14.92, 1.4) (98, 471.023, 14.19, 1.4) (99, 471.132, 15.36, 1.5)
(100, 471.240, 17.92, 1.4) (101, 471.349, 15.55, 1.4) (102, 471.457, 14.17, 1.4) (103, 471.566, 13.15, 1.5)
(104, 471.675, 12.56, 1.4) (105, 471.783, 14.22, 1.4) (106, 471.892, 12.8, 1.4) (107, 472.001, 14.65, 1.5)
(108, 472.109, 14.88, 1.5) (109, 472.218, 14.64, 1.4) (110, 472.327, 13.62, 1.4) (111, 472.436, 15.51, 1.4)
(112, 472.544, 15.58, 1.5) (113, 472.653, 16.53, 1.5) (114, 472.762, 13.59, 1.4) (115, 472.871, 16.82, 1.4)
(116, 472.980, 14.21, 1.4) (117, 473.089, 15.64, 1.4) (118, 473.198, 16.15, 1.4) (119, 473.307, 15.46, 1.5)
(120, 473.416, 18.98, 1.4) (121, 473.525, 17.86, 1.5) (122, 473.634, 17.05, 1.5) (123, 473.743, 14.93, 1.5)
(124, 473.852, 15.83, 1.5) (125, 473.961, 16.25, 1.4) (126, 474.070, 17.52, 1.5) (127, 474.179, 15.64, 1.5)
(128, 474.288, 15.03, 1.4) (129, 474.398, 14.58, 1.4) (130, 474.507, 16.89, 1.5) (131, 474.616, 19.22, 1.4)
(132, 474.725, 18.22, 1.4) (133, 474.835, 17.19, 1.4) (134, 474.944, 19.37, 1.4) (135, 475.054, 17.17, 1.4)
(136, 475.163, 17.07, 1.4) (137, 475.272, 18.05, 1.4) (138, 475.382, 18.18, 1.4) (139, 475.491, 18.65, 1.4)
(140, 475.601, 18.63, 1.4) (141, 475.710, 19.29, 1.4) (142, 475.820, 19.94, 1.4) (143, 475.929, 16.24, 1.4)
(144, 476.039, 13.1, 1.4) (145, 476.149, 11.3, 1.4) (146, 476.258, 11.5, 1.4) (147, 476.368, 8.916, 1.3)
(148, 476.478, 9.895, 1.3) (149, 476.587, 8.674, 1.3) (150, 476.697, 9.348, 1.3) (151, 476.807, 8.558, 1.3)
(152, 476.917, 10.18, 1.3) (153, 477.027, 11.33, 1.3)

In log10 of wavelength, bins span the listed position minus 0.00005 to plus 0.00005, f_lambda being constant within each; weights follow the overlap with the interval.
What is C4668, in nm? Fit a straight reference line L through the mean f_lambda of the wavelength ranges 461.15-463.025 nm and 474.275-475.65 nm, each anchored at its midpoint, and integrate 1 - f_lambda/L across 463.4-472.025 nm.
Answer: 0.99 nm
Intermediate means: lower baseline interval 15.3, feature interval 14.4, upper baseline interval 17.6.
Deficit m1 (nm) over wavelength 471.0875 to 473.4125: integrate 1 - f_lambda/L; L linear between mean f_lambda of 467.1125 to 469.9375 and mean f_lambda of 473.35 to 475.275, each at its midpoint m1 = 0.12 nm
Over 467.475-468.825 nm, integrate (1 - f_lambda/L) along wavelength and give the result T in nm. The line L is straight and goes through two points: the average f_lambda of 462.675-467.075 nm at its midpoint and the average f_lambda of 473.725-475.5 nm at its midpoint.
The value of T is 0.223 nm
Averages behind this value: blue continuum 14.6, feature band 12.9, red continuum 17.1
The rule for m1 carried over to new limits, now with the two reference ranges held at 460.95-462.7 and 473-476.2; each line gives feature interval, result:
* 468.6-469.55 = 0.14 nm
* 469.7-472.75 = 0.33 nm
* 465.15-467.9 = 0.27 nm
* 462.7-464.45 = 0.28 nm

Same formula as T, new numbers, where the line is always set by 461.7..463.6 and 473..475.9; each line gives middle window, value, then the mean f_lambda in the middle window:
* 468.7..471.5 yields 0.223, 14.9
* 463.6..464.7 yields 0.020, 14.4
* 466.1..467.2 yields -0.003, 15.4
